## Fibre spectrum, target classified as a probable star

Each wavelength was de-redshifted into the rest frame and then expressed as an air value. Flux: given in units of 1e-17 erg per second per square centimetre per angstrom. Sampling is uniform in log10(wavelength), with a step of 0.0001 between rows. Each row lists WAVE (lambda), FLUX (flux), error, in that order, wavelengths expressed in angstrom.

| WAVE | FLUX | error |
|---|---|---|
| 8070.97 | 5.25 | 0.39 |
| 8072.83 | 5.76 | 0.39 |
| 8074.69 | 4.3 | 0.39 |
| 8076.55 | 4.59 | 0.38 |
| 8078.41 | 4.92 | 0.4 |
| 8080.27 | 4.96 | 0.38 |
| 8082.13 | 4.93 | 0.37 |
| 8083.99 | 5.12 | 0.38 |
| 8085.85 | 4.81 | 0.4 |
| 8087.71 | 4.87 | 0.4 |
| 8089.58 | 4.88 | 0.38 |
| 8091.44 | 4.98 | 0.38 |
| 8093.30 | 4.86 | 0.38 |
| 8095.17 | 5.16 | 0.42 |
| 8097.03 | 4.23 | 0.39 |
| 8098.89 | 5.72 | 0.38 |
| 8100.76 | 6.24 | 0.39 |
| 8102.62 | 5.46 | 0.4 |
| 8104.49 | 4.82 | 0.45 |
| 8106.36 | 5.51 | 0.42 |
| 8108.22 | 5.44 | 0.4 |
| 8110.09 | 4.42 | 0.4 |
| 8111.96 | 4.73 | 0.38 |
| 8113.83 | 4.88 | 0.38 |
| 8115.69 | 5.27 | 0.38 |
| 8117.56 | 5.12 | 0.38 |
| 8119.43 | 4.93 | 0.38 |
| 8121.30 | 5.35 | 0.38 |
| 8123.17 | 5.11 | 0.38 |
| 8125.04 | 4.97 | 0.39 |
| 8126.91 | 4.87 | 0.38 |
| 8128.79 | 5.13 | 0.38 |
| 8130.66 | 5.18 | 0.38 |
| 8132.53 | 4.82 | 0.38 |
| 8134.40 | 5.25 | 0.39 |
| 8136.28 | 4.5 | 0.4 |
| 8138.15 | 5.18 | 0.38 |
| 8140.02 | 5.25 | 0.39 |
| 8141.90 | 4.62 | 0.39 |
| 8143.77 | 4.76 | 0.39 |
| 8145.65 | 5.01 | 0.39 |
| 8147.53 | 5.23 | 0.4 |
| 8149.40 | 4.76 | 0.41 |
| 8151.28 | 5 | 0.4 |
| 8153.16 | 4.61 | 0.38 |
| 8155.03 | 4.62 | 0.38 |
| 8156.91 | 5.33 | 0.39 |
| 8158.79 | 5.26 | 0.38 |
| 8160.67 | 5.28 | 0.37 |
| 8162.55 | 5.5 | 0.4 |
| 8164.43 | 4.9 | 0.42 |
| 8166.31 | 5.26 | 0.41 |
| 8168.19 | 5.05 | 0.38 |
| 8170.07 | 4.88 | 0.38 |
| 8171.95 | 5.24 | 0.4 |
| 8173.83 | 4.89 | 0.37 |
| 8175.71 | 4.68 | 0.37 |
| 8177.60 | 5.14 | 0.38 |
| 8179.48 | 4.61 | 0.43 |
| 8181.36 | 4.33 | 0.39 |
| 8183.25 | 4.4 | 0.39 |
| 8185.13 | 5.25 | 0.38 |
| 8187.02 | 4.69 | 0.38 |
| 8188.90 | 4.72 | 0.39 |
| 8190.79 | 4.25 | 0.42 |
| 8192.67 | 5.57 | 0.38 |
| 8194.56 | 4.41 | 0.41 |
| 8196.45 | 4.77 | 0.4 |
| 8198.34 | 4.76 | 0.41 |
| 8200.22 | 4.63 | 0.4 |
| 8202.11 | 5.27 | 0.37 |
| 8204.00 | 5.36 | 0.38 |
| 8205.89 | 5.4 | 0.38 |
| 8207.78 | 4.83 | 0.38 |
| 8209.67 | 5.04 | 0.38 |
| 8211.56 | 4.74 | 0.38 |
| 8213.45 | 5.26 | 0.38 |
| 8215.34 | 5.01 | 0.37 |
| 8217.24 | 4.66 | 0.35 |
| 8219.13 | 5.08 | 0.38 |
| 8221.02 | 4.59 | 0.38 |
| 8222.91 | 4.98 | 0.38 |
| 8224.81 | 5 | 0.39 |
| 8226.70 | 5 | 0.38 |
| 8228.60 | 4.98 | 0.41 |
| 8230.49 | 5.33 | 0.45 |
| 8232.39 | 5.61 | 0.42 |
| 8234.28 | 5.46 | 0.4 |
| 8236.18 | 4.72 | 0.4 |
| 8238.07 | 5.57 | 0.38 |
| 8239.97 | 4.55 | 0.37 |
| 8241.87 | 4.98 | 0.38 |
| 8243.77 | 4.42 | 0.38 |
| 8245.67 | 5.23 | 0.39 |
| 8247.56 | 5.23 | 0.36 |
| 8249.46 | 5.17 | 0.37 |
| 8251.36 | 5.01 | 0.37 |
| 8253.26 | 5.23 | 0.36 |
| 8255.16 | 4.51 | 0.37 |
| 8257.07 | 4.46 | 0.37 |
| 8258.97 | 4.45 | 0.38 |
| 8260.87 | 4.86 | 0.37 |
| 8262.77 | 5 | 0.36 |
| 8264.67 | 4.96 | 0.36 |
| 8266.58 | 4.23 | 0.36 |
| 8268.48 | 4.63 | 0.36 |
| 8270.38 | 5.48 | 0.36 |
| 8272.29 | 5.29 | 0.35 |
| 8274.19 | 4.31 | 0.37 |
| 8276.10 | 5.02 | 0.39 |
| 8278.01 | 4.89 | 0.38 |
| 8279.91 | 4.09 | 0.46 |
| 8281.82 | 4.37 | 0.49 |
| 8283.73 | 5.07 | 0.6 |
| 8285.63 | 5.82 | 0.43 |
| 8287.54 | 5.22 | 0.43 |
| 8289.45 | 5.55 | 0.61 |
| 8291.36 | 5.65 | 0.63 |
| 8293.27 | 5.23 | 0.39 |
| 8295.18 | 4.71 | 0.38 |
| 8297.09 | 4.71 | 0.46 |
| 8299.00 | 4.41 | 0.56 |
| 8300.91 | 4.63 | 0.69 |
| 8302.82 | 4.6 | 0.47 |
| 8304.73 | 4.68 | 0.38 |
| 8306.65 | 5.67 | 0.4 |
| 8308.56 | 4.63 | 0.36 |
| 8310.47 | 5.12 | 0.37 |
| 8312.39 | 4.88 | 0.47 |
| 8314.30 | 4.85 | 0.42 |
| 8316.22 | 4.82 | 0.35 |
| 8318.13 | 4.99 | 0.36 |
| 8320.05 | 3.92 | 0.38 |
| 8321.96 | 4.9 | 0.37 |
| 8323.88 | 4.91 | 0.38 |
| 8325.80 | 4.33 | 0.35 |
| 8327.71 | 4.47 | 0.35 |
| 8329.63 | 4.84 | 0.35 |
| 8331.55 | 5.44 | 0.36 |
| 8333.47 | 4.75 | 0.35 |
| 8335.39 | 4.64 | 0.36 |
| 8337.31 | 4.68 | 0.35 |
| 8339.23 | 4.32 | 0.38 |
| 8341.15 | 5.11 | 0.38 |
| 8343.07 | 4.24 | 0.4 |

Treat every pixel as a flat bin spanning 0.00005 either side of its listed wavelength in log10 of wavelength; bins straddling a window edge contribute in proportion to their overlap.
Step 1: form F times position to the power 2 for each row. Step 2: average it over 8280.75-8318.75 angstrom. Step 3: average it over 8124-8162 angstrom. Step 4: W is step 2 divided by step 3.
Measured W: 1.04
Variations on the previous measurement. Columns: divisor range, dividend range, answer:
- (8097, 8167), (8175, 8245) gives 0.99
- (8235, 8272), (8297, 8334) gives 0.99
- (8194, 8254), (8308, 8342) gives 0.97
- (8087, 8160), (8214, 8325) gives 1.01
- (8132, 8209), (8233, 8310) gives 1.02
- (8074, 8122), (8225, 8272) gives 1.03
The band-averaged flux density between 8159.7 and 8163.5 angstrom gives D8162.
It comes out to 5.38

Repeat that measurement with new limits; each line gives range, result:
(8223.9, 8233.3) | 5.18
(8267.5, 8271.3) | 5.05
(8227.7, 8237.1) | 5.22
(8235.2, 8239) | 5.15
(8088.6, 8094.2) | 4.91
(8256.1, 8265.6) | 4.75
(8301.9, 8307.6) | 4.98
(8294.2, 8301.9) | 4.62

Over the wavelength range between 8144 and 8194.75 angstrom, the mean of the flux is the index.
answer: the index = 4.93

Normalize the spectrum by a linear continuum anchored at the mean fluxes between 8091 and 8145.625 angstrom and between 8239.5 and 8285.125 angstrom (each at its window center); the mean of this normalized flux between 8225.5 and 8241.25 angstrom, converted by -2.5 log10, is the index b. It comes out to -0.06 mag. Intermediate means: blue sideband 5.06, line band 5.15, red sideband 4.82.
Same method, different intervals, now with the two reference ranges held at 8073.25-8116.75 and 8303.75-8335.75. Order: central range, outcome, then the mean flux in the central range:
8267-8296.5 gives -0.03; 5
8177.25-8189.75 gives 0.05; 4.72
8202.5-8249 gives -0.03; 5.05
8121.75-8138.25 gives 0.00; 5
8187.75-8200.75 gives 0.04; 4.73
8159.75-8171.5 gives -0.04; 5.15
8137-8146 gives 0.00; 4.95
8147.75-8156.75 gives 0.03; 4.84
